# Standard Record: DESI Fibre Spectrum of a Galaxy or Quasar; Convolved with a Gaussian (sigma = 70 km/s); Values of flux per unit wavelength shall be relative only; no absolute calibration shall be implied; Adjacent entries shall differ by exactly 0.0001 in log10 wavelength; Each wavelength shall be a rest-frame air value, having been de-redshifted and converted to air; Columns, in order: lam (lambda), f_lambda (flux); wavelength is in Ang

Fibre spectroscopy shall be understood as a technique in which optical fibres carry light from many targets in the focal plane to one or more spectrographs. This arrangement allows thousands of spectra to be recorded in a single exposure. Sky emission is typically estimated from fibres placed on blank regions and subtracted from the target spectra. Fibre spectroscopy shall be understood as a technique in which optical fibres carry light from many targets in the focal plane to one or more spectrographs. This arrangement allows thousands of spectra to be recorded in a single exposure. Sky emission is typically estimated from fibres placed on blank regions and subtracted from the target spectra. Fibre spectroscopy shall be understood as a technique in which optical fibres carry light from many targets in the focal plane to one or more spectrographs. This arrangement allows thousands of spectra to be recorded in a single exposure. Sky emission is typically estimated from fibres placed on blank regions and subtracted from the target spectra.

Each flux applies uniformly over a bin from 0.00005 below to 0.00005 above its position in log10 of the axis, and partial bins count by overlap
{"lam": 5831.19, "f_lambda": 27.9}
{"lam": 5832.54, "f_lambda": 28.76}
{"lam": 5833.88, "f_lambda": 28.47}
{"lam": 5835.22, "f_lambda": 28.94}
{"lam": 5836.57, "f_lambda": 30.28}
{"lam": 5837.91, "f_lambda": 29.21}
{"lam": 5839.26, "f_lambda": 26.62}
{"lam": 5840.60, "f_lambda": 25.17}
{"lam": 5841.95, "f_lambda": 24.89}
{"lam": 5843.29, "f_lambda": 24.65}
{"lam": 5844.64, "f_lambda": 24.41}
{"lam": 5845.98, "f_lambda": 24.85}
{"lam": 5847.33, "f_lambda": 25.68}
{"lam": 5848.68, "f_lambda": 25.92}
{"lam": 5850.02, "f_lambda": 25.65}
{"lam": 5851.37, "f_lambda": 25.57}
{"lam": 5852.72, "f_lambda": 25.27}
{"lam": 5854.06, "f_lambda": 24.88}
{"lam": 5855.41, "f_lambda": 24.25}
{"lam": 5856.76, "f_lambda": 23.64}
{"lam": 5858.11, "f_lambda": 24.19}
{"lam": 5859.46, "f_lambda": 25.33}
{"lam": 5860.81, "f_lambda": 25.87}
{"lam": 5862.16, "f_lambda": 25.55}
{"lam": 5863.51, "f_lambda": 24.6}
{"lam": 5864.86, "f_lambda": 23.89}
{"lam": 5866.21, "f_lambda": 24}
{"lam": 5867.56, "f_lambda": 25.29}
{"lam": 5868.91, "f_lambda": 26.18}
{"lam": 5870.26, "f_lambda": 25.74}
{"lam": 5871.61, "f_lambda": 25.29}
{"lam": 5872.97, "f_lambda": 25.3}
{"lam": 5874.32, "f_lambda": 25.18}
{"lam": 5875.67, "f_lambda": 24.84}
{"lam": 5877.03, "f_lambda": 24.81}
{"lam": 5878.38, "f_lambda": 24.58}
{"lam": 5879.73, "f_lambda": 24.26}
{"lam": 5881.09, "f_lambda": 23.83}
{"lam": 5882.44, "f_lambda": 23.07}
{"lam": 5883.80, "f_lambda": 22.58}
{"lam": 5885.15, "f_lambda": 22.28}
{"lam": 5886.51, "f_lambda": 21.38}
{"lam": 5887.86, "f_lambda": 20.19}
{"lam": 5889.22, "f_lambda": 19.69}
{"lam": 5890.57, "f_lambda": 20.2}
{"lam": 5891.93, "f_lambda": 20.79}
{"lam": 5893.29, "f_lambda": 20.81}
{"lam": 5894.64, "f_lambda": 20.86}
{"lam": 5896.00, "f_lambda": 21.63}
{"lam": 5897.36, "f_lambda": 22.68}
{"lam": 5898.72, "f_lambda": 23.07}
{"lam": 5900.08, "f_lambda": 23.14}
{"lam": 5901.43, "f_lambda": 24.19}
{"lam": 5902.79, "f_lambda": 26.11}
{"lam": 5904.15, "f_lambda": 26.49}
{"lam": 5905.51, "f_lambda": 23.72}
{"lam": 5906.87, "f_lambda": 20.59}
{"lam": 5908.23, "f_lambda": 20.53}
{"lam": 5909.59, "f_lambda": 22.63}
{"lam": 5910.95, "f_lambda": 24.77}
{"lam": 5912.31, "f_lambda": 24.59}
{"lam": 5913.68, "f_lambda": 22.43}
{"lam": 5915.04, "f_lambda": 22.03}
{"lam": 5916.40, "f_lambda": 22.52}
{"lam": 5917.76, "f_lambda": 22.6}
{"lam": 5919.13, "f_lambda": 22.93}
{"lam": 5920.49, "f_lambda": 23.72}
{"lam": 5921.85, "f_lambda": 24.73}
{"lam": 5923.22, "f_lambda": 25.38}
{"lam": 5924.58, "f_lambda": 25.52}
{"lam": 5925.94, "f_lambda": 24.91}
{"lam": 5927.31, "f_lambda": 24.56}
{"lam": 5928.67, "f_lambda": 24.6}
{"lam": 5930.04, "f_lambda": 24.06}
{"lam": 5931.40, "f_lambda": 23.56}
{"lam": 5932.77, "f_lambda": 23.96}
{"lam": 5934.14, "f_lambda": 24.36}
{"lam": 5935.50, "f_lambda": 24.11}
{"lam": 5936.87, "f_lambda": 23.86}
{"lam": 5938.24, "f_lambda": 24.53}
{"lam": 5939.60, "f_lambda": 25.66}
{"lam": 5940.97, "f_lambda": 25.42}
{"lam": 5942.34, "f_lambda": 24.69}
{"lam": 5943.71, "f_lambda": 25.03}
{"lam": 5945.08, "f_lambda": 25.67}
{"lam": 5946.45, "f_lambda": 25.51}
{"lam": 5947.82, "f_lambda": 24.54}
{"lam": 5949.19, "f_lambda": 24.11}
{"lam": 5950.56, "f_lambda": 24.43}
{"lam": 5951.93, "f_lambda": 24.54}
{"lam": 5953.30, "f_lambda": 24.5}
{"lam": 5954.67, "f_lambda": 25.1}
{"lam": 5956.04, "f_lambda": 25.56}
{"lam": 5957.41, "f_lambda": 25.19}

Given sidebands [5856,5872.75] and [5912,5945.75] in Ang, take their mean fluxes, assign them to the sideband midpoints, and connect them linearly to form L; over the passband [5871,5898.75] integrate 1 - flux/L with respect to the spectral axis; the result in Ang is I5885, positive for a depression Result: 2.3 Ang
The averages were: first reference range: 25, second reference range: 24.2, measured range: 22.7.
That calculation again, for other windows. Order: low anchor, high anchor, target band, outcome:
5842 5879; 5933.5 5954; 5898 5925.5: 1.4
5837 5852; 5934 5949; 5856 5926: 4.9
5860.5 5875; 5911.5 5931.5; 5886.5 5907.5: 1.9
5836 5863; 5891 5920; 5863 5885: -0.2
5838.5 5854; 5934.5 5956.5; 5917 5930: 0.3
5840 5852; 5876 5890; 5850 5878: -1.2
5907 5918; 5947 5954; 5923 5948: -1.0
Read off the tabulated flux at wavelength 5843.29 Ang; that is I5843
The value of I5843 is 24.65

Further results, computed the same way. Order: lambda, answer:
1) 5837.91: 29.21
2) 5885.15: 22.28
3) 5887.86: 20.19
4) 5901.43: 24.19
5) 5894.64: 20.86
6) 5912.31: 24.59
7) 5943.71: 25.03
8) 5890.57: 20.2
